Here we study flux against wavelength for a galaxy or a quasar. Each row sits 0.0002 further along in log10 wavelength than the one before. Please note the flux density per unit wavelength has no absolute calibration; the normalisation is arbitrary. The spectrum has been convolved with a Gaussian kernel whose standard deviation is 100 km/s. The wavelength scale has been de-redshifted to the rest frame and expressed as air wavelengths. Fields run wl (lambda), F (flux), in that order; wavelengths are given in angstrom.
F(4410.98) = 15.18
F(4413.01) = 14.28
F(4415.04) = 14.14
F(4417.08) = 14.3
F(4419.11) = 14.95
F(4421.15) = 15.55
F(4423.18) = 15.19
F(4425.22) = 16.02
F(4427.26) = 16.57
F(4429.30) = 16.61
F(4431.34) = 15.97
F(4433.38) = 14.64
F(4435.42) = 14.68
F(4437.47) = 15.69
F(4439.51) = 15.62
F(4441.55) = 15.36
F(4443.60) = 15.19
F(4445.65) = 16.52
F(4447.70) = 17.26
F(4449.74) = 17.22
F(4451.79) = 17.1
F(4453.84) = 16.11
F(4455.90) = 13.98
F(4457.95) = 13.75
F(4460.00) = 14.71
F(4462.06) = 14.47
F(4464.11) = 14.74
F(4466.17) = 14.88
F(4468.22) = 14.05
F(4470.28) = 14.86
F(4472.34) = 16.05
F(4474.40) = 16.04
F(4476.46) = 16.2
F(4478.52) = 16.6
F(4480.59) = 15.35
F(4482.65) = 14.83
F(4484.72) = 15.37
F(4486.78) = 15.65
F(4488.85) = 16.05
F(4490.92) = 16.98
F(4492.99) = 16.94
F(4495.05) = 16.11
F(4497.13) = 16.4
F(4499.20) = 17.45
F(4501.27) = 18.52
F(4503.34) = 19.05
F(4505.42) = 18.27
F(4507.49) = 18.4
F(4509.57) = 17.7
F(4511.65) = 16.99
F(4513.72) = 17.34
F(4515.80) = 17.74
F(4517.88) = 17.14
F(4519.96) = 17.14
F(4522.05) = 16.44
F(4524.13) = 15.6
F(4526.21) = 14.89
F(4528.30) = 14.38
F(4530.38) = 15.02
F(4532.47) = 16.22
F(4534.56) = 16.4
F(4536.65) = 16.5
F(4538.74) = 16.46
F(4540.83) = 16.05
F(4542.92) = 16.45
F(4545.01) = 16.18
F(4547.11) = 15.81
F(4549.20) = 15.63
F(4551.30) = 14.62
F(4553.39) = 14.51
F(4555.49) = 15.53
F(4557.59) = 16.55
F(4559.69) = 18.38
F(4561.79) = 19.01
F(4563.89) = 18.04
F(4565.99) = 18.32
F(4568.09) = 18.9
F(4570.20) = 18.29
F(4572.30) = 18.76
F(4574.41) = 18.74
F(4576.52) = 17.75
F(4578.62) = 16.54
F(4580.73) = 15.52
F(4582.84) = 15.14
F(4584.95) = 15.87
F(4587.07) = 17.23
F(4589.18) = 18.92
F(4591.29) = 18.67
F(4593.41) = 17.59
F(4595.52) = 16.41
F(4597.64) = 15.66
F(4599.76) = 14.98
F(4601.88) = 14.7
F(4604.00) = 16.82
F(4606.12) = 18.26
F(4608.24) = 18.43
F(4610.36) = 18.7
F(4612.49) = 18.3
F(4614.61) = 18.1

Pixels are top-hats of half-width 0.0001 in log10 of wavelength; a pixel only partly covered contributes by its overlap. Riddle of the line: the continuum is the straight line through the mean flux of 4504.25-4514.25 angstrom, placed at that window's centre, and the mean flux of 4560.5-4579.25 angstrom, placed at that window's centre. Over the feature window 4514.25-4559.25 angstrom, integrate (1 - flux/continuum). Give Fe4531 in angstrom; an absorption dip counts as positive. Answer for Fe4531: 5.01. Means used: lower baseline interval 17.8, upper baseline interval 18.3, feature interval 16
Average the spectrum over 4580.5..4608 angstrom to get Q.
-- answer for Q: 16.7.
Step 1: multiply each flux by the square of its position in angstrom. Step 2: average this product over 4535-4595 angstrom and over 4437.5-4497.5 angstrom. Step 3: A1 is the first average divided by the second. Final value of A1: 1.13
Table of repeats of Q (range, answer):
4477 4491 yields 15.8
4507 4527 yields 16.9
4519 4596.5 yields 16.7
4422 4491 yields 15.6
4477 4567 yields 16.6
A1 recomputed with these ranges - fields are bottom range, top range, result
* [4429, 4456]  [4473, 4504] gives 1.06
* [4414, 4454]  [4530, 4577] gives 1.13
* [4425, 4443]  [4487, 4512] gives 1.14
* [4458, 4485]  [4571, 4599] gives 1.19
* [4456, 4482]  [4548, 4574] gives 1.19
